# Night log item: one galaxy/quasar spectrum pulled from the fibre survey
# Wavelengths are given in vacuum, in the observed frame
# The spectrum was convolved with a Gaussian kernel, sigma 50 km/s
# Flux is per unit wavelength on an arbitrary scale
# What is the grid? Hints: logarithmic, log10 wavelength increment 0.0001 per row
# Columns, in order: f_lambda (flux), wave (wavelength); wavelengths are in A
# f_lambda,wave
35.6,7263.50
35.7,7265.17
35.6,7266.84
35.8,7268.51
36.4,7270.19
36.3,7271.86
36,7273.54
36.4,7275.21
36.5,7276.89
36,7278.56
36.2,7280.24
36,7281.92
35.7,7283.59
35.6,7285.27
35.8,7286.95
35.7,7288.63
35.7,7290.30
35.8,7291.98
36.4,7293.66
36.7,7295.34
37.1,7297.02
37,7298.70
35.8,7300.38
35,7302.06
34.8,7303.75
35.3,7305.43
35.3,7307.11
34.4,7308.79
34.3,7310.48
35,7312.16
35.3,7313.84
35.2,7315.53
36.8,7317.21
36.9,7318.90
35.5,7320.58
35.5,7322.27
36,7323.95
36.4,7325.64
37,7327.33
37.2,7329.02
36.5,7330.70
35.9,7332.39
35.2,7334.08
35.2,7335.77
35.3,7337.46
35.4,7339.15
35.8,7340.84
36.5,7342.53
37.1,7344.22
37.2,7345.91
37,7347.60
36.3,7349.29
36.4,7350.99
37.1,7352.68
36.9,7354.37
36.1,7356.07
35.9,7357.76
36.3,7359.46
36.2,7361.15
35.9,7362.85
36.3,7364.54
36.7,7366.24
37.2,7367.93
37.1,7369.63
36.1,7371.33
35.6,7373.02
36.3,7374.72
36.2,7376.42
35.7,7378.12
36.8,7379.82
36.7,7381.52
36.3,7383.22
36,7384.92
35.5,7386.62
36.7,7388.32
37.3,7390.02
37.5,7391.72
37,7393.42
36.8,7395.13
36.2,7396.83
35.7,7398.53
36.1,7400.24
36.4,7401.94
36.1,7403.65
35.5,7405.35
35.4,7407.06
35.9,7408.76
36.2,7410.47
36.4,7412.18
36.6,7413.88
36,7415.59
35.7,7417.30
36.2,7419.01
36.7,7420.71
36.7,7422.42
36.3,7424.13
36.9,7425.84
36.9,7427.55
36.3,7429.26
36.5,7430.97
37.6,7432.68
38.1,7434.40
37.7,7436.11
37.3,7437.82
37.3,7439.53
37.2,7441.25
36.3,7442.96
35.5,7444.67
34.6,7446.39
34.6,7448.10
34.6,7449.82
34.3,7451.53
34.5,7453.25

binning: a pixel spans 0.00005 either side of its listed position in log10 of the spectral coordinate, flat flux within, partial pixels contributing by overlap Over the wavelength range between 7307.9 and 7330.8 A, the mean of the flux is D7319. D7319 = 35.8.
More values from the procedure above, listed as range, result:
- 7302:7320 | 35.3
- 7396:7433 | 36.3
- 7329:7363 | 36.2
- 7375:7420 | 36.3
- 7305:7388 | 36.1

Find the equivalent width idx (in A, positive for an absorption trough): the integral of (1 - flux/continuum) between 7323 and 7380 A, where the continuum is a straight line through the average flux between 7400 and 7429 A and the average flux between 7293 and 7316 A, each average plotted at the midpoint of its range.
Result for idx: -0.75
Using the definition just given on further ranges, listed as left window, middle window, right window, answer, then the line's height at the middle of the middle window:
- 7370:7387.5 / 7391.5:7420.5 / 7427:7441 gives 0.4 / 36.7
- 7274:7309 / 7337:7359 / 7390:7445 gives -0.1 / 36.2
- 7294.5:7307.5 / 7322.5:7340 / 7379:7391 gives 0.1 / 36.1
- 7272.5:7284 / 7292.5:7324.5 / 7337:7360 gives 0.5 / 36.2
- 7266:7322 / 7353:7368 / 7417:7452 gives -0.1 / 36.1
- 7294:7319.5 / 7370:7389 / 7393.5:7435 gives 0.0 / 36.1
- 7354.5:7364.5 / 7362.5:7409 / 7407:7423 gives -0.2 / 36.2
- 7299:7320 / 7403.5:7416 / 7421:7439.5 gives 0.3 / 36.8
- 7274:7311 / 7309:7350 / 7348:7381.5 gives 0.1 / 36.1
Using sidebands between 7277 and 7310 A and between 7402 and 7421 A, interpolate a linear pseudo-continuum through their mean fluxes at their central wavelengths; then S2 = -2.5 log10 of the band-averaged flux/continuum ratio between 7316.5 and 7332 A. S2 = -0.02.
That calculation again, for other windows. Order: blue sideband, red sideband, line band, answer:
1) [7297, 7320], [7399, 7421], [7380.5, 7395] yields -0.020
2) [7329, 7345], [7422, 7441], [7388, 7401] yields -0.001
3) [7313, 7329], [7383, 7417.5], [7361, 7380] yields -0.004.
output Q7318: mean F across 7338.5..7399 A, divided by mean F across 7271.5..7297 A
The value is 1.0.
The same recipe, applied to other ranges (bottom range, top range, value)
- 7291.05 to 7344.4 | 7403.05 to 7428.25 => 1.01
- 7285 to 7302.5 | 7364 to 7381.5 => 1.01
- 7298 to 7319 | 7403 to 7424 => 1.02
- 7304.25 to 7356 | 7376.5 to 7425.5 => 1.01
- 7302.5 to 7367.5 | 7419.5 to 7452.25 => 1.01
